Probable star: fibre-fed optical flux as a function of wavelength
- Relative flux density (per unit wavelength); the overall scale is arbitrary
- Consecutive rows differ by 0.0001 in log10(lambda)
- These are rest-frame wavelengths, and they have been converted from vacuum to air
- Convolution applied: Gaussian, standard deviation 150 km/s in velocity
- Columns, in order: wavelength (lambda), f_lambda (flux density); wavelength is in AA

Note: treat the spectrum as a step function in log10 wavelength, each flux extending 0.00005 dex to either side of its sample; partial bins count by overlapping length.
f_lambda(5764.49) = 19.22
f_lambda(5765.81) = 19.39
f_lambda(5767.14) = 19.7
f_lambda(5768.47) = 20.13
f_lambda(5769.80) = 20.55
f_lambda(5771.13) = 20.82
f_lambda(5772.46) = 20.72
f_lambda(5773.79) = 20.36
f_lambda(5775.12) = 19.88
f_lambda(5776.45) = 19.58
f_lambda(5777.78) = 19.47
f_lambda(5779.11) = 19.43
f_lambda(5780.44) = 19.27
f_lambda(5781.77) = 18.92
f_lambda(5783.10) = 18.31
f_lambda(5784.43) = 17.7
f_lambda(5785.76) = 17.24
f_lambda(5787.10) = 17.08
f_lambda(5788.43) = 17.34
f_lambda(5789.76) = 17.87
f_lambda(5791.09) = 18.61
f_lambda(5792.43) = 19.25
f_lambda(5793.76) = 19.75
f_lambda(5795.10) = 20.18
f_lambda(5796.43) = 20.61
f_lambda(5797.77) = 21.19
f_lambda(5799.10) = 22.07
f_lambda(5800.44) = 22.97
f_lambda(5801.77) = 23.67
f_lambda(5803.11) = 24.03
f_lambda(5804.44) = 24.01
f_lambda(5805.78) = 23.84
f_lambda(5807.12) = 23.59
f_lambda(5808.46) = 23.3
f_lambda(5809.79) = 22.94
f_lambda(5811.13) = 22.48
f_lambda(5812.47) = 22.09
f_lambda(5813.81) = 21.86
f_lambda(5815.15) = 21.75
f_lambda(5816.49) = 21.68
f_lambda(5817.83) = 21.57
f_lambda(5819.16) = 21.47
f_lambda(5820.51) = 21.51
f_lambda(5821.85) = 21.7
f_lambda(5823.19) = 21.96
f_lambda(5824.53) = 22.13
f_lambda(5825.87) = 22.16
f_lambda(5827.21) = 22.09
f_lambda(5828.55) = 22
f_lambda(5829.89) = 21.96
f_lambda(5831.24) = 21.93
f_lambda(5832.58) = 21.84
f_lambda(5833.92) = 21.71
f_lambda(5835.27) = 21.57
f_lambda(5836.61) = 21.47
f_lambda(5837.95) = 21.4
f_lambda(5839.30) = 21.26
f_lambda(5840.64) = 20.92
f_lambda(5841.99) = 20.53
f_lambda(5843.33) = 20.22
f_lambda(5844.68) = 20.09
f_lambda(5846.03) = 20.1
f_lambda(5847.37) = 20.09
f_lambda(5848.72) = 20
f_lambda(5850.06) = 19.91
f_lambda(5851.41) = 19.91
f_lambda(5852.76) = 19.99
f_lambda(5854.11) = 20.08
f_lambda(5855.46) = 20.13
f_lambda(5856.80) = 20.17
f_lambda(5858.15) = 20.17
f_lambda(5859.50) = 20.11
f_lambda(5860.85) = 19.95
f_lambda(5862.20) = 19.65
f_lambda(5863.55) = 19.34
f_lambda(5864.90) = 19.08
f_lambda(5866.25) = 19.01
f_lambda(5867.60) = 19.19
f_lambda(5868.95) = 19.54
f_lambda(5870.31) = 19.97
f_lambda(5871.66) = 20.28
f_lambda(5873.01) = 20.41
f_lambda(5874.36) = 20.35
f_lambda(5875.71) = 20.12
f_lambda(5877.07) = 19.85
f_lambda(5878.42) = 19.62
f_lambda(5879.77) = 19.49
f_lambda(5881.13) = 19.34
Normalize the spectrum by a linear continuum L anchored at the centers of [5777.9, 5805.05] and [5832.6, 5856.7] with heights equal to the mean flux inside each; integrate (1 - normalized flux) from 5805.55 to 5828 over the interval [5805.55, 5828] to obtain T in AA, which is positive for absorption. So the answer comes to -2.16 AA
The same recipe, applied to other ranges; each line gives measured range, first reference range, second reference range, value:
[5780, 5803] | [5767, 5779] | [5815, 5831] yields 1.24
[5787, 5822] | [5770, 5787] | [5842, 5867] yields -3.60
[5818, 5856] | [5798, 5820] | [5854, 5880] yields 0.39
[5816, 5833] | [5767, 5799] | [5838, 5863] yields -1.68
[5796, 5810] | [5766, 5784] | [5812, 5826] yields -1.28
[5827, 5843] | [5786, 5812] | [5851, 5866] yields -0.87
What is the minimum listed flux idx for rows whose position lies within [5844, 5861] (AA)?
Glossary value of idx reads 19.91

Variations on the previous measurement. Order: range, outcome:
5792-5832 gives 19.25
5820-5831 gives 21.51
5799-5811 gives 22.07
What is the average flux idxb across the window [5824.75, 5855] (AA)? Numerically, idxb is 21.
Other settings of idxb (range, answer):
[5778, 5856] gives 20.9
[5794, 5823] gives 22.3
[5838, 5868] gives 20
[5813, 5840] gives 21.8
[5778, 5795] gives 18.5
